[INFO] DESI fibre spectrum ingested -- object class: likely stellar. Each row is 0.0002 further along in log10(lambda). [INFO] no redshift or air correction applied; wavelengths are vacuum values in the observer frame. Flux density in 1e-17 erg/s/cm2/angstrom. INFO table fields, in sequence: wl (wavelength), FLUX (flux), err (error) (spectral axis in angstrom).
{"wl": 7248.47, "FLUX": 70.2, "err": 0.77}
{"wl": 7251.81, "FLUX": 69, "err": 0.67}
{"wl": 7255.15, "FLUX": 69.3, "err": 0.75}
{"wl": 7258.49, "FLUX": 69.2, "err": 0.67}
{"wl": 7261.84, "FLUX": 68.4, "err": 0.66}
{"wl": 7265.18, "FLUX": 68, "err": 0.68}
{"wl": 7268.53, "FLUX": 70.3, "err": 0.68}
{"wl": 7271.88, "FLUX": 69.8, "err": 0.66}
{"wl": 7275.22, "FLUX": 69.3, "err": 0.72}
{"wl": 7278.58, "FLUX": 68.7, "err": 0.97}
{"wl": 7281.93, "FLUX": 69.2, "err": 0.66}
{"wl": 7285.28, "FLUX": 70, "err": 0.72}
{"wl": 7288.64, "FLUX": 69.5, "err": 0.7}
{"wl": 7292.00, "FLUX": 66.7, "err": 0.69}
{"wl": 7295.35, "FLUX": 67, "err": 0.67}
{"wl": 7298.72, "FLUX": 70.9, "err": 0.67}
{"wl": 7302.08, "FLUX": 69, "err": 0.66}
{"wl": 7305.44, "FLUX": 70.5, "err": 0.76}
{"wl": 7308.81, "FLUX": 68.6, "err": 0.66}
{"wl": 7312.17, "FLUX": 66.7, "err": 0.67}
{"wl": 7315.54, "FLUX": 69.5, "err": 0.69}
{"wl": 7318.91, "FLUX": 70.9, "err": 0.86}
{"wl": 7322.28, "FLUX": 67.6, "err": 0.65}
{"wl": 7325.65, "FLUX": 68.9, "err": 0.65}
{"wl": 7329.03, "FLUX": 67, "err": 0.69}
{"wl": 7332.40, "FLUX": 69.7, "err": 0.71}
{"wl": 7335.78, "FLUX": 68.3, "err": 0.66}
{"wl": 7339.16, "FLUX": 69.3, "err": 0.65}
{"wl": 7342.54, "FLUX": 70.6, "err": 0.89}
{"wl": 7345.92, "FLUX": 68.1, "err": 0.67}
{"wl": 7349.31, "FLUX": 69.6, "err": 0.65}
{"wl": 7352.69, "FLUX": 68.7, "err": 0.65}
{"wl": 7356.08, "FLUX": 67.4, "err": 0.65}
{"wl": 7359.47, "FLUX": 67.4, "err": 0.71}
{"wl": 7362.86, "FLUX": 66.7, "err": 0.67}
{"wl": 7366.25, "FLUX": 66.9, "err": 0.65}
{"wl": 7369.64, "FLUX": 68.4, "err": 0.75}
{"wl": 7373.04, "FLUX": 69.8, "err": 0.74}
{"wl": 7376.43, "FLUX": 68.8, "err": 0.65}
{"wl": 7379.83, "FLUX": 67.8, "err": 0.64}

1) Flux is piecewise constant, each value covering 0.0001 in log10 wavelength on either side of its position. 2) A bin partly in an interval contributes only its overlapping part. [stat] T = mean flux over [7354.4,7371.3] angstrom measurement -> 67.4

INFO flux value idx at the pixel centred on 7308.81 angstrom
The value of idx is 68.6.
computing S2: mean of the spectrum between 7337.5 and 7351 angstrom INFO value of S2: 69.4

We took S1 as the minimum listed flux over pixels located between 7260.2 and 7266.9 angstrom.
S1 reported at 68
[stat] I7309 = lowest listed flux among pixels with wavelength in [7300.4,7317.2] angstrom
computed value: 66.7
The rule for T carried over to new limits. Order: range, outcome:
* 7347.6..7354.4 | 69.1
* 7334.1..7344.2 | 69.4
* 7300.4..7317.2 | 68.9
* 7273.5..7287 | 69.3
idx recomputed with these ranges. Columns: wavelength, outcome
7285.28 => 70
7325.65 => 68.9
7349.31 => 69.6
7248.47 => 70.2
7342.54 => 70.6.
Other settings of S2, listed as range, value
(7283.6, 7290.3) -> 69.7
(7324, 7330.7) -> 67.9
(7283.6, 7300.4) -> 68.8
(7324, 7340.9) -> 68.6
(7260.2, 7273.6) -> 69.2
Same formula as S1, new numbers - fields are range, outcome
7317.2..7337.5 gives 67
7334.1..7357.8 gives 67.4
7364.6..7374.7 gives 66.9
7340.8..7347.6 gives 68.1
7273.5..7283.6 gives 68.7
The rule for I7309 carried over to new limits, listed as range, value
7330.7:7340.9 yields 68.3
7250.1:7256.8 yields 69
